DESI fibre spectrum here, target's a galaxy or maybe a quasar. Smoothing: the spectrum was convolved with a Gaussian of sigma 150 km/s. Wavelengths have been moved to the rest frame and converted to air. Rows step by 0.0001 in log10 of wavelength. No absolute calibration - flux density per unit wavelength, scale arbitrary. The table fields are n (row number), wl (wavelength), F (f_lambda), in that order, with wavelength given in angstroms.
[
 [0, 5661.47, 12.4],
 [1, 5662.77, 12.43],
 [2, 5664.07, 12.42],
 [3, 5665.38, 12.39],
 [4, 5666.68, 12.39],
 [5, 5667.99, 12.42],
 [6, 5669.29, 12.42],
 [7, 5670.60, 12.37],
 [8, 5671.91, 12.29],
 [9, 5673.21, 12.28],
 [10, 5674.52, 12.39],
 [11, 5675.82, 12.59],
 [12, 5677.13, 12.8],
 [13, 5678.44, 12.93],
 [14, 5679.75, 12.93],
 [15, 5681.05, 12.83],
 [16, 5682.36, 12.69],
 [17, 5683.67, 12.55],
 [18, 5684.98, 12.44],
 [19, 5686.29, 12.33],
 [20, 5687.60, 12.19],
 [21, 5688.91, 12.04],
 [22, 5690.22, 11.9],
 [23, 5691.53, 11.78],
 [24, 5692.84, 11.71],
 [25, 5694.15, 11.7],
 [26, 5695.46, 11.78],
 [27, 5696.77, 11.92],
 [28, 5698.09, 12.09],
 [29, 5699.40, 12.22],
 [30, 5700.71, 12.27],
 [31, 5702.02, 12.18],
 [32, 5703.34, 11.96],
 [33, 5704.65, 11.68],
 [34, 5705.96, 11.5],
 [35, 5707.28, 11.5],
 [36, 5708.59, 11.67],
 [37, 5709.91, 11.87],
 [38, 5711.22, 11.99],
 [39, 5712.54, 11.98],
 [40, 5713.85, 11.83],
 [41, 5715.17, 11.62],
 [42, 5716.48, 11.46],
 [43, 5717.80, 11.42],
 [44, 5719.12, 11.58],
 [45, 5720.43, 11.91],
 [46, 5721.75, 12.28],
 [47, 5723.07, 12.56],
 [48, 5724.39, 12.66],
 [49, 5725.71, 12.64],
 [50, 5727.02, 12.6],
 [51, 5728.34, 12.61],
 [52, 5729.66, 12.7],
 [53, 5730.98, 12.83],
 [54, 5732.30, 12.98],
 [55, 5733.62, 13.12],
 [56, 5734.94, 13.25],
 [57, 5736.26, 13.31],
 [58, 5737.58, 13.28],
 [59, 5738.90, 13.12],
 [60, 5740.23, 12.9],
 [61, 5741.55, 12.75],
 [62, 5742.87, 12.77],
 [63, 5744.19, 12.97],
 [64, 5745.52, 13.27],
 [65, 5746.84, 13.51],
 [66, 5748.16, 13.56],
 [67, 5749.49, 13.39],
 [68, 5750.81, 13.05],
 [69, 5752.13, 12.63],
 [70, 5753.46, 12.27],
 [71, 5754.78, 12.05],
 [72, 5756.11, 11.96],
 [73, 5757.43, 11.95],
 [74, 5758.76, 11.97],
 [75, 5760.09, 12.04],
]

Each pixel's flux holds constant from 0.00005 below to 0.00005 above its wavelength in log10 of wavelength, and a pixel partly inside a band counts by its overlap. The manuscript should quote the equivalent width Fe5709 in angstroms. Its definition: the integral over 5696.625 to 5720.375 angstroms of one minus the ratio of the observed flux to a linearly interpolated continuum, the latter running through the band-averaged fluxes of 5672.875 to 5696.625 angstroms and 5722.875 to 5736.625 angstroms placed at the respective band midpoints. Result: 1.5 angstroms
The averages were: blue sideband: 12.3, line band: 11.8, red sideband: 12.8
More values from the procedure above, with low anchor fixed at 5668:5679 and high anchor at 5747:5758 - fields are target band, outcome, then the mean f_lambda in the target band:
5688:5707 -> 1.0 angstroms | 11.9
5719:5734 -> 0.1 angstroms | 12.6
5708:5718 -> 0.7 angstroms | 11.7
